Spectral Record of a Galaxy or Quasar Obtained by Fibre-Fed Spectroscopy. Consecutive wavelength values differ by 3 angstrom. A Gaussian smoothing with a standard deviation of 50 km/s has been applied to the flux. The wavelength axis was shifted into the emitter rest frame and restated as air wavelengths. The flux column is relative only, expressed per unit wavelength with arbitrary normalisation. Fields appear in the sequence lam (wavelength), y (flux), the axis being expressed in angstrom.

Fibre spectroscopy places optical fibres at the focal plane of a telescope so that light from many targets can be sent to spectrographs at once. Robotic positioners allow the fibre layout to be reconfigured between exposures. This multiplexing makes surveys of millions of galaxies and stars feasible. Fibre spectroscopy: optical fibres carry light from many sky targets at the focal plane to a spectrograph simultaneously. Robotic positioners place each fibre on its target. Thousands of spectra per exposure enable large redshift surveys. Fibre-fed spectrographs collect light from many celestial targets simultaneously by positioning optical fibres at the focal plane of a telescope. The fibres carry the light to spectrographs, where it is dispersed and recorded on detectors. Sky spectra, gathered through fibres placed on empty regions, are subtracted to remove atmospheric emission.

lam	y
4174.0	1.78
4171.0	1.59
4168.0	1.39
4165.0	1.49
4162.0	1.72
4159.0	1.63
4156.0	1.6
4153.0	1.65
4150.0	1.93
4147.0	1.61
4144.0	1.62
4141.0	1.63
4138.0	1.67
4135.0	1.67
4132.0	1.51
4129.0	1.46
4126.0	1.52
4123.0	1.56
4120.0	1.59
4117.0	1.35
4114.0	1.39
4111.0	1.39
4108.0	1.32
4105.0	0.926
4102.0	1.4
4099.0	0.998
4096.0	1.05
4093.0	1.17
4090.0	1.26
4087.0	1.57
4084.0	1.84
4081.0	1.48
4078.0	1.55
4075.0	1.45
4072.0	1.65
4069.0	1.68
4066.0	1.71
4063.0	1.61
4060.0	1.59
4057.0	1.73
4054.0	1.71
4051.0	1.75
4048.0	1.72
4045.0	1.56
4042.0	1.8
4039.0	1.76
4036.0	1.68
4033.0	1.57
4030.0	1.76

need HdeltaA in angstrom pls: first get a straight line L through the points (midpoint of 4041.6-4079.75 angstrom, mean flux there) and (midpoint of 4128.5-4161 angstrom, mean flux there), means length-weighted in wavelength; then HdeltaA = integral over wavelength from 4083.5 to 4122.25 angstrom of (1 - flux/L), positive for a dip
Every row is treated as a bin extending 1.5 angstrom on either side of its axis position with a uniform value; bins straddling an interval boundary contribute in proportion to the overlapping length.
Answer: 7.7 angstrom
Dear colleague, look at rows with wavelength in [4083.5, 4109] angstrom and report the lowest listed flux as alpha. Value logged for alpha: 0.926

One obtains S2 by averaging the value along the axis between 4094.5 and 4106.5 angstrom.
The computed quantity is 1.09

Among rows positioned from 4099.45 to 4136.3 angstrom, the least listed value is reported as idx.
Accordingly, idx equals 0.926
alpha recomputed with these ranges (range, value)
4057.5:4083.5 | 1.45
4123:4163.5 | 1.46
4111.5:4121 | 1.35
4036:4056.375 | 1.56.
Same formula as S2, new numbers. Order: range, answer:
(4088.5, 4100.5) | 1.12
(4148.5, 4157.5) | 1.73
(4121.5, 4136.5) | 1.54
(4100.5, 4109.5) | 1.22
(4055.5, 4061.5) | 1.66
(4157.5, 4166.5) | 1.61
